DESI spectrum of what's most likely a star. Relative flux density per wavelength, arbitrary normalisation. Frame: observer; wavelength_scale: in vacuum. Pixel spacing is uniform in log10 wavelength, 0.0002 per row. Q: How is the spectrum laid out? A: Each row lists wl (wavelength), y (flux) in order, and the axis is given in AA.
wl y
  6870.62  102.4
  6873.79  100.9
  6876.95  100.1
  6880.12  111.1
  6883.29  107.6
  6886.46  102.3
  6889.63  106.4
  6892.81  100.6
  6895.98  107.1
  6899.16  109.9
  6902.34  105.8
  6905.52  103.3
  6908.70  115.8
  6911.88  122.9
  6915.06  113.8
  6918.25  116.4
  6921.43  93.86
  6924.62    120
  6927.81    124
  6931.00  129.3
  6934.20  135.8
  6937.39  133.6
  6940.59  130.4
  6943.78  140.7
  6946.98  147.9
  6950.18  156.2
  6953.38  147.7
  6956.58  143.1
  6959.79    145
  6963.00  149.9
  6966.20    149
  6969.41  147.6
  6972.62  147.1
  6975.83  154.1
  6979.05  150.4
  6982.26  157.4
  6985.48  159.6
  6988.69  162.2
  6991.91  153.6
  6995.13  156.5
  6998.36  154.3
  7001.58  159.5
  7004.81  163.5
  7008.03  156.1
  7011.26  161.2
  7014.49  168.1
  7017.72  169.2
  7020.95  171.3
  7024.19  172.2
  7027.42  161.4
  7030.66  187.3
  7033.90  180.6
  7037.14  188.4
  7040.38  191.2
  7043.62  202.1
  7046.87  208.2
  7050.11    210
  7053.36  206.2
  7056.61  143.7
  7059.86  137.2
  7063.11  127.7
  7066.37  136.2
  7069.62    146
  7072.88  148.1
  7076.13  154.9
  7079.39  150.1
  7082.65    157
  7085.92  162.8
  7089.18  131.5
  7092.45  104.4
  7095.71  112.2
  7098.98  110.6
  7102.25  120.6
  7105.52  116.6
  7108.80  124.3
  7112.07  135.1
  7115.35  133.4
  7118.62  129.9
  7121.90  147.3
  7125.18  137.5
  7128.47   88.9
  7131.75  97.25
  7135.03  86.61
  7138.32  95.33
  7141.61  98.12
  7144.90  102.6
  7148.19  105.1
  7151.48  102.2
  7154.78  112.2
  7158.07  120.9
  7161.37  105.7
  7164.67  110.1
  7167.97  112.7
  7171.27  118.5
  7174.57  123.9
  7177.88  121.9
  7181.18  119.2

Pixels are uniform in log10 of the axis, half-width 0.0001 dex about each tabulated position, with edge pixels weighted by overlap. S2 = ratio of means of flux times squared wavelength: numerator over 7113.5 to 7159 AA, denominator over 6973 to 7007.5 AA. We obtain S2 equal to 0.74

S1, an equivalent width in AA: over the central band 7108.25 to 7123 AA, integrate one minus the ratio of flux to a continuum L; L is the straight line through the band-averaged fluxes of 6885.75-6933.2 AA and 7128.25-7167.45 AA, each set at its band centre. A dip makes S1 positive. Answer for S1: -4.27 AA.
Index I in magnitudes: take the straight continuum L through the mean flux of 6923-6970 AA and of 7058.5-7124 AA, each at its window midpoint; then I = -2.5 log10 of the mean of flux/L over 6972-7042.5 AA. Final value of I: -0.20 mag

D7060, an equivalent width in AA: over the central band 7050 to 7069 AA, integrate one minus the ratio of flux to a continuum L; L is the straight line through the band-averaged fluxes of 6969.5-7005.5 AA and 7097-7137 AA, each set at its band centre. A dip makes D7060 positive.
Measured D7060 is -2.8 AA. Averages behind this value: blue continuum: 156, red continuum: 119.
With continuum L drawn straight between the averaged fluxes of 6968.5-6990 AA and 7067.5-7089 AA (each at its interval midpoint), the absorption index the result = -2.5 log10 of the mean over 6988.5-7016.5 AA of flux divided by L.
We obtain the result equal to -0.04 mag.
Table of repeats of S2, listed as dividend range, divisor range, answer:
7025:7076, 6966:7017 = 1.11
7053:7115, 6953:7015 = 0.91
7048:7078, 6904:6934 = 1.41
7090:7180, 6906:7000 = 0.86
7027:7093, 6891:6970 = 1.34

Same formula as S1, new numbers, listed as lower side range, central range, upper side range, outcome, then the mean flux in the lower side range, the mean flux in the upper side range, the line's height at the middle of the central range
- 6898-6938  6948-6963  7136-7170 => -4.29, 117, 106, 115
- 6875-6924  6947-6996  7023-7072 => -4.35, 108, 173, 140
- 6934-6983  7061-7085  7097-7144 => -4.17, 146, 116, 125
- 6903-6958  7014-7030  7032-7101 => -2.38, 128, 157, 148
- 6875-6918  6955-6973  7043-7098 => -2.99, 108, 154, 126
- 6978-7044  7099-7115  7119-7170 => 0.20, 167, 109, 125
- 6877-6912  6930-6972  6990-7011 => -2.80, 107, 158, 134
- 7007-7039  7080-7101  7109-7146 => 0.72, 172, 114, 135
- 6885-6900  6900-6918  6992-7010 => 0.09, 105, 158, 113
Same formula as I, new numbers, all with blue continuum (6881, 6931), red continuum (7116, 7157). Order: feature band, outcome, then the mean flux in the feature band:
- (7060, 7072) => -0.24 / 137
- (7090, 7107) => -0.04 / 114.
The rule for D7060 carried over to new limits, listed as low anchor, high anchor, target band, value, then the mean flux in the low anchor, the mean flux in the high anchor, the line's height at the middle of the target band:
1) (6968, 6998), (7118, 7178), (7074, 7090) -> -3.0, 154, 111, 128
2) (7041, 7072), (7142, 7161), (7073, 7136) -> 4.9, 169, 108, 138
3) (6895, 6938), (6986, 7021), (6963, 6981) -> -0.6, 116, 161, 145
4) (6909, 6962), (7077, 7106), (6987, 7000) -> -2.6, 131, 131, 131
